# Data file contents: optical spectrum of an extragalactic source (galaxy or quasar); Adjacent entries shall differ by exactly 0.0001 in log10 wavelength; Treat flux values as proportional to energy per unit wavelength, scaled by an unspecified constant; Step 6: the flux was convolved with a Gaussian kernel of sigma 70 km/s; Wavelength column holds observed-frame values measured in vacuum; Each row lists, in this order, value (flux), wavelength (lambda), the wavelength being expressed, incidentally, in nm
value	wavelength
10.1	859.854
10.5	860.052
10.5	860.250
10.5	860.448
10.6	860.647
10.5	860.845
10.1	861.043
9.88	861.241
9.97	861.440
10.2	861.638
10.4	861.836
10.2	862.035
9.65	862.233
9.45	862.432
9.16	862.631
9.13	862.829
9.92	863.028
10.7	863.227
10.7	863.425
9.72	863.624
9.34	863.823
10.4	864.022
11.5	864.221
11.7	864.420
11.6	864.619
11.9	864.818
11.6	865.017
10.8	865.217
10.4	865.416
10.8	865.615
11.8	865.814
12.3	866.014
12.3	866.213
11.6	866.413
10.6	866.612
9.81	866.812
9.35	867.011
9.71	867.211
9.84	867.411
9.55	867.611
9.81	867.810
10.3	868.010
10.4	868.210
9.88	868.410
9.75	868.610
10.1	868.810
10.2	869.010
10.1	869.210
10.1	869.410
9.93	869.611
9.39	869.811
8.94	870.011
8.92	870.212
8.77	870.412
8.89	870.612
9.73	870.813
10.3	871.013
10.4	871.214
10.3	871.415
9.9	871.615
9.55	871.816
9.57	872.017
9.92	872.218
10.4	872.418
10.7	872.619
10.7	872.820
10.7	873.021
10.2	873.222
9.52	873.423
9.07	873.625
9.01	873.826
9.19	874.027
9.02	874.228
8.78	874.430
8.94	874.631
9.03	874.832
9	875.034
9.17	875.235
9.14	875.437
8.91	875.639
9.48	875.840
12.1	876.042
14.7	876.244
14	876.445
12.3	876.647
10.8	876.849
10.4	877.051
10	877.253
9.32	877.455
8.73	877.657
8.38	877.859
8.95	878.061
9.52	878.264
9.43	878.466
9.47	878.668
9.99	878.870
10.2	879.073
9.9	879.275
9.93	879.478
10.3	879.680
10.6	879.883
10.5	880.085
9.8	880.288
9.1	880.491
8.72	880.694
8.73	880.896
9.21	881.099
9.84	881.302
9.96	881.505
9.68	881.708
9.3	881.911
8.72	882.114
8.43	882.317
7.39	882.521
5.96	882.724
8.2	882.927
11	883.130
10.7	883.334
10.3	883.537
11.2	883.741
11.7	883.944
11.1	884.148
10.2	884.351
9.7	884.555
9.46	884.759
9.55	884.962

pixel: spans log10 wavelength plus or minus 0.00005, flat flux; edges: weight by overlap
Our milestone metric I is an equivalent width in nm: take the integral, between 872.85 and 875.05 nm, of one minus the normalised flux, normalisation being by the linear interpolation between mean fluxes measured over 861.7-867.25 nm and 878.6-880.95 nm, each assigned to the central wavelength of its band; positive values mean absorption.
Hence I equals 0.16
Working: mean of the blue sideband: 10.6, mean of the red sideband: 9.8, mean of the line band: 9.37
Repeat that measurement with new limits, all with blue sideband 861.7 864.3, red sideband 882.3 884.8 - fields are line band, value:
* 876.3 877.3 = -0.20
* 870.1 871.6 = 0.04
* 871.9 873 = -0.05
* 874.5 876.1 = 0.07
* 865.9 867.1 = -0.13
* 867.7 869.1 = -0.02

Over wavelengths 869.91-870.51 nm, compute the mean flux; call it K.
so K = 8.88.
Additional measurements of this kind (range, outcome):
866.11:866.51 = 12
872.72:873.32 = 10.5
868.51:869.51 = 10.1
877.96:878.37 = 9.23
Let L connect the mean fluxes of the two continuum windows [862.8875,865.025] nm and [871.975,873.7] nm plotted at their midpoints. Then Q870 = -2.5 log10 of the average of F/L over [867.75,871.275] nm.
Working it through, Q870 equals 0.06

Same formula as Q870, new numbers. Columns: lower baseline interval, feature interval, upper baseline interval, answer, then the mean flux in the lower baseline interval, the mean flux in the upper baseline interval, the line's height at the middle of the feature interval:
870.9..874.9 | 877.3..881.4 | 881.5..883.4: -0.046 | 9.77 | 8.85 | 9.15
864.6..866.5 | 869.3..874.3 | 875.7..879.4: 0.126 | 11.5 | 10.4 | 10.9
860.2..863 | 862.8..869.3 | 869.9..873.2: -0.064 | 10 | 9.86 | 9.94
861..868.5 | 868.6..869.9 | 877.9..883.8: 0.023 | 10.4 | 9.46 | 10.2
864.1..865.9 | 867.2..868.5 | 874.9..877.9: 0.121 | 11.3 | 10.5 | 11.1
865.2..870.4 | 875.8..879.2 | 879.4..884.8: -0.070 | 10.2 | 9.62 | 9.81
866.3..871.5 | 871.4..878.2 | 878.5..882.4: -0.028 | 9.87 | 9.6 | 9.74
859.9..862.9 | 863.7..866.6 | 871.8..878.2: -0.124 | 10.1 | 9.99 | 10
